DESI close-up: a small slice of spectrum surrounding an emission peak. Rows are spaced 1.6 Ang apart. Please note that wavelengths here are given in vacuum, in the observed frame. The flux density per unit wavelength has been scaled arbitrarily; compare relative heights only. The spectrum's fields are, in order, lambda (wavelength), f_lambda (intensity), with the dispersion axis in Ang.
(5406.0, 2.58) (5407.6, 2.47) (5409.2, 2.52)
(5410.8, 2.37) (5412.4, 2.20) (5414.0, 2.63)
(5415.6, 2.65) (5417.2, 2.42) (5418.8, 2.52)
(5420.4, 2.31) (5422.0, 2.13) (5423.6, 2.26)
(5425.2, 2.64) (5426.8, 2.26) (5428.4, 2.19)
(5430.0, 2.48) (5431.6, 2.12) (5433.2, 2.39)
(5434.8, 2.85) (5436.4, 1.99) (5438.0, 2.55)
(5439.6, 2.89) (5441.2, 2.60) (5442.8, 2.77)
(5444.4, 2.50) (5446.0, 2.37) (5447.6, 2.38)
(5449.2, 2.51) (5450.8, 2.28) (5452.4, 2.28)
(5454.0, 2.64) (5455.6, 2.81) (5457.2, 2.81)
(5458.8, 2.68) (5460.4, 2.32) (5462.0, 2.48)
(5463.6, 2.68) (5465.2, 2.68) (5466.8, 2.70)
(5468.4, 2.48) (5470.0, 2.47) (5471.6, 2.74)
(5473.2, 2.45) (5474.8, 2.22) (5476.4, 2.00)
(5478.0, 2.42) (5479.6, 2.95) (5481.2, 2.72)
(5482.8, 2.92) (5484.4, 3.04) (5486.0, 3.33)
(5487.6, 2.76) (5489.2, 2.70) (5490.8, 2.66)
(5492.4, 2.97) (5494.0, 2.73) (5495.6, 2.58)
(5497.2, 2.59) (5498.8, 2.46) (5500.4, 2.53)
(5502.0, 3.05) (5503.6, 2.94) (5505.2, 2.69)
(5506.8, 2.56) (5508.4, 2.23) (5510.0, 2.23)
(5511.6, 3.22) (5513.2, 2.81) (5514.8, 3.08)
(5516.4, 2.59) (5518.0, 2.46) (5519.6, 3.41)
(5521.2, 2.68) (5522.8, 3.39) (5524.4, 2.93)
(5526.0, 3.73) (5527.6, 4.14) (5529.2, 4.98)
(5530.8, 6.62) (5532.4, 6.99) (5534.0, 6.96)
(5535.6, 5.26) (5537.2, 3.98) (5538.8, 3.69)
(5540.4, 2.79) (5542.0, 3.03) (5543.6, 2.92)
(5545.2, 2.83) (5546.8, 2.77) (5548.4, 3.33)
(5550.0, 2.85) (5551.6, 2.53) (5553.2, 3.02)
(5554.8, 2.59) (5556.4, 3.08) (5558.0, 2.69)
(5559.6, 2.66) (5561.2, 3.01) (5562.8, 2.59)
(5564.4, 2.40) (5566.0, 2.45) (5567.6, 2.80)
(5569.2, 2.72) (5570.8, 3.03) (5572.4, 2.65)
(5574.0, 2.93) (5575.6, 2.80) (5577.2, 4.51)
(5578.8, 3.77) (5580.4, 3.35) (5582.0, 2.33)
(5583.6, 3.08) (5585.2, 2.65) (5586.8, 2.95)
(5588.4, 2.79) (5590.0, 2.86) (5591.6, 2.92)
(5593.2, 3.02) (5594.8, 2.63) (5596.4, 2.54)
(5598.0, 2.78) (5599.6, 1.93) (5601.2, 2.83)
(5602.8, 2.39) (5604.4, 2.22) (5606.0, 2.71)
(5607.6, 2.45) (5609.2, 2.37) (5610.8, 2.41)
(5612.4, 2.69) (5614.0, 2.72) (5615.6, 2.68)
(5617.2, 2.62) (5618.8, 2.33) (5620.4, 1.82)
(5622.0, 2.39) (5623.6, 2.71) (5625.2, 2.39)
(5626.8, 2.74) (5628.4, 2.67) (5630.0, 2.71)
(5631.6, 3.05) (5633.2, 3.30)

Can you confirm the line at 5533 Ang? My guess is H-beta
